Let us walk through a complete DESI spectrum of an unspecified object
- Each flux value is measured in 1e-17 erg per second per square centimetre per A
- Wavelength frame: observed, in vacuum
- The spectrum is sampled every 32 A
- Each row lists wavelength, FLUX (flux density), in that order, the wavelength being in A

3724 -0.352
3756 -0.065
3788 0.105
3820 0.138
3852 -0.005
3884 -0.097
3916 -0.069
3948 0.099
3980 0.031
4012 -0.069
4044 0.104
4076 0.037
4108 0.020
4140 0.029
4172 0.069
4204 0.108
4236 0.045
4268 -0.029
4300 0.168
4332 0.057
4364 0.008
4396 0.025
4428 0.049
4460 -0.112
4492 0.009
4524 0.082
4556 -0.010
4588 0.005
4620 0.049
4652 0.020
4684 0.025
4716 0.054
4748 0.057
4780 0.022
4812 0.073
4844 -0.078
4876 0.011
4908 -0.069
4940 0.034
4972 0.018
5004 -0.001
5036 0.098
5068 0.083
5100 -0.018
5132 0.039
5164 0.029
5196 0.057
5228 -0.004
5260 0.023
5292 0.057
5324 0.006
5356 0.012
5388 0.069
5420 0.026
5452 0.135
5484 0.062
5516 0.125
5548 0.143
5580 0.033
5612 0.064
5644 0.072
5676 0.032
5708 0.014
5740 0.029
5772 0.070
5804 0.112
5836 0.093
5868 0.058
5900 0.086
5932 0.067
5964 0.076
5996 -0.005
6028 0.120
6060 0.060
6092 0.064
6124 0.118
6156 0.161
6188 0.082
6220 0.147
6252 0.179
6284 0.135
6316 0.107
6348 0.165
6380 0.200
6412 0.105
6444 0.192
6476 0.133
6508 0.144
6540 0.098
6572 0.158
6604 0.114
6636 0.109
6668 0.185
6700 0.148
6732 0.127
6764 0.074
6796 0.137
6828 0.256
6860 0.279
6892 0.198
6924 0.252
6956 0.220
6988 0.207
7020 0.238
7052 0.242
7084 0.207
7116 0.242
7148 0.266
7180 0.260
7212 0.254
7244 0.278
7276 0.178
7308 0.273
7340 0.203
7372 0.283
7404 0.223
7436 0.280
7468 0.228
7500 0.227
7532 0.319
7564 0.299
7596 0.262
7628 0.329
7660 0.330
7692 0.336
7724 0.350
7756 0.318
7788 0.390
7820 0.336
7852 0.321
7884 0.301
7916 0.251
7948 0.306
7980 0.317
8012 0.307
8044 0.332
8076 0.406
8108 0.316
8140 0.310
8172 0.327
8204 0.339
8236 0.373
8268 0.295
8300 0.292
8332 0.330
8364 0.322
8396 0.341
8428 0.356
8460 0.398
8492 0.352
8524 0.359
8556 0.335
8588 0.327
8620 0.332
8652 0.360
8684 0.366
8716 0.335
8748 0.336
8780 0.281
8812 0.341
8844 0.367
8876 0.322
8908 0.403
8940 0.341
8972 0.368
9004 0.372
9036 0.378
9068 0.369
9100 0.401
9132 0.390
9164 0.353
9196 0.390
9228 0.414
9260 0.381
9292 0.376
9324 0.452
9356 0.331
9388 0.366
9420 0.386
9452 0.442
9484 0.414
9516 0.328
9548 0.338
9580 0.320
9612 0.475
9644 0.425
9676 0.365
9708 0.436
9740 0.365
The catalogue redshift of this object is 0.70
